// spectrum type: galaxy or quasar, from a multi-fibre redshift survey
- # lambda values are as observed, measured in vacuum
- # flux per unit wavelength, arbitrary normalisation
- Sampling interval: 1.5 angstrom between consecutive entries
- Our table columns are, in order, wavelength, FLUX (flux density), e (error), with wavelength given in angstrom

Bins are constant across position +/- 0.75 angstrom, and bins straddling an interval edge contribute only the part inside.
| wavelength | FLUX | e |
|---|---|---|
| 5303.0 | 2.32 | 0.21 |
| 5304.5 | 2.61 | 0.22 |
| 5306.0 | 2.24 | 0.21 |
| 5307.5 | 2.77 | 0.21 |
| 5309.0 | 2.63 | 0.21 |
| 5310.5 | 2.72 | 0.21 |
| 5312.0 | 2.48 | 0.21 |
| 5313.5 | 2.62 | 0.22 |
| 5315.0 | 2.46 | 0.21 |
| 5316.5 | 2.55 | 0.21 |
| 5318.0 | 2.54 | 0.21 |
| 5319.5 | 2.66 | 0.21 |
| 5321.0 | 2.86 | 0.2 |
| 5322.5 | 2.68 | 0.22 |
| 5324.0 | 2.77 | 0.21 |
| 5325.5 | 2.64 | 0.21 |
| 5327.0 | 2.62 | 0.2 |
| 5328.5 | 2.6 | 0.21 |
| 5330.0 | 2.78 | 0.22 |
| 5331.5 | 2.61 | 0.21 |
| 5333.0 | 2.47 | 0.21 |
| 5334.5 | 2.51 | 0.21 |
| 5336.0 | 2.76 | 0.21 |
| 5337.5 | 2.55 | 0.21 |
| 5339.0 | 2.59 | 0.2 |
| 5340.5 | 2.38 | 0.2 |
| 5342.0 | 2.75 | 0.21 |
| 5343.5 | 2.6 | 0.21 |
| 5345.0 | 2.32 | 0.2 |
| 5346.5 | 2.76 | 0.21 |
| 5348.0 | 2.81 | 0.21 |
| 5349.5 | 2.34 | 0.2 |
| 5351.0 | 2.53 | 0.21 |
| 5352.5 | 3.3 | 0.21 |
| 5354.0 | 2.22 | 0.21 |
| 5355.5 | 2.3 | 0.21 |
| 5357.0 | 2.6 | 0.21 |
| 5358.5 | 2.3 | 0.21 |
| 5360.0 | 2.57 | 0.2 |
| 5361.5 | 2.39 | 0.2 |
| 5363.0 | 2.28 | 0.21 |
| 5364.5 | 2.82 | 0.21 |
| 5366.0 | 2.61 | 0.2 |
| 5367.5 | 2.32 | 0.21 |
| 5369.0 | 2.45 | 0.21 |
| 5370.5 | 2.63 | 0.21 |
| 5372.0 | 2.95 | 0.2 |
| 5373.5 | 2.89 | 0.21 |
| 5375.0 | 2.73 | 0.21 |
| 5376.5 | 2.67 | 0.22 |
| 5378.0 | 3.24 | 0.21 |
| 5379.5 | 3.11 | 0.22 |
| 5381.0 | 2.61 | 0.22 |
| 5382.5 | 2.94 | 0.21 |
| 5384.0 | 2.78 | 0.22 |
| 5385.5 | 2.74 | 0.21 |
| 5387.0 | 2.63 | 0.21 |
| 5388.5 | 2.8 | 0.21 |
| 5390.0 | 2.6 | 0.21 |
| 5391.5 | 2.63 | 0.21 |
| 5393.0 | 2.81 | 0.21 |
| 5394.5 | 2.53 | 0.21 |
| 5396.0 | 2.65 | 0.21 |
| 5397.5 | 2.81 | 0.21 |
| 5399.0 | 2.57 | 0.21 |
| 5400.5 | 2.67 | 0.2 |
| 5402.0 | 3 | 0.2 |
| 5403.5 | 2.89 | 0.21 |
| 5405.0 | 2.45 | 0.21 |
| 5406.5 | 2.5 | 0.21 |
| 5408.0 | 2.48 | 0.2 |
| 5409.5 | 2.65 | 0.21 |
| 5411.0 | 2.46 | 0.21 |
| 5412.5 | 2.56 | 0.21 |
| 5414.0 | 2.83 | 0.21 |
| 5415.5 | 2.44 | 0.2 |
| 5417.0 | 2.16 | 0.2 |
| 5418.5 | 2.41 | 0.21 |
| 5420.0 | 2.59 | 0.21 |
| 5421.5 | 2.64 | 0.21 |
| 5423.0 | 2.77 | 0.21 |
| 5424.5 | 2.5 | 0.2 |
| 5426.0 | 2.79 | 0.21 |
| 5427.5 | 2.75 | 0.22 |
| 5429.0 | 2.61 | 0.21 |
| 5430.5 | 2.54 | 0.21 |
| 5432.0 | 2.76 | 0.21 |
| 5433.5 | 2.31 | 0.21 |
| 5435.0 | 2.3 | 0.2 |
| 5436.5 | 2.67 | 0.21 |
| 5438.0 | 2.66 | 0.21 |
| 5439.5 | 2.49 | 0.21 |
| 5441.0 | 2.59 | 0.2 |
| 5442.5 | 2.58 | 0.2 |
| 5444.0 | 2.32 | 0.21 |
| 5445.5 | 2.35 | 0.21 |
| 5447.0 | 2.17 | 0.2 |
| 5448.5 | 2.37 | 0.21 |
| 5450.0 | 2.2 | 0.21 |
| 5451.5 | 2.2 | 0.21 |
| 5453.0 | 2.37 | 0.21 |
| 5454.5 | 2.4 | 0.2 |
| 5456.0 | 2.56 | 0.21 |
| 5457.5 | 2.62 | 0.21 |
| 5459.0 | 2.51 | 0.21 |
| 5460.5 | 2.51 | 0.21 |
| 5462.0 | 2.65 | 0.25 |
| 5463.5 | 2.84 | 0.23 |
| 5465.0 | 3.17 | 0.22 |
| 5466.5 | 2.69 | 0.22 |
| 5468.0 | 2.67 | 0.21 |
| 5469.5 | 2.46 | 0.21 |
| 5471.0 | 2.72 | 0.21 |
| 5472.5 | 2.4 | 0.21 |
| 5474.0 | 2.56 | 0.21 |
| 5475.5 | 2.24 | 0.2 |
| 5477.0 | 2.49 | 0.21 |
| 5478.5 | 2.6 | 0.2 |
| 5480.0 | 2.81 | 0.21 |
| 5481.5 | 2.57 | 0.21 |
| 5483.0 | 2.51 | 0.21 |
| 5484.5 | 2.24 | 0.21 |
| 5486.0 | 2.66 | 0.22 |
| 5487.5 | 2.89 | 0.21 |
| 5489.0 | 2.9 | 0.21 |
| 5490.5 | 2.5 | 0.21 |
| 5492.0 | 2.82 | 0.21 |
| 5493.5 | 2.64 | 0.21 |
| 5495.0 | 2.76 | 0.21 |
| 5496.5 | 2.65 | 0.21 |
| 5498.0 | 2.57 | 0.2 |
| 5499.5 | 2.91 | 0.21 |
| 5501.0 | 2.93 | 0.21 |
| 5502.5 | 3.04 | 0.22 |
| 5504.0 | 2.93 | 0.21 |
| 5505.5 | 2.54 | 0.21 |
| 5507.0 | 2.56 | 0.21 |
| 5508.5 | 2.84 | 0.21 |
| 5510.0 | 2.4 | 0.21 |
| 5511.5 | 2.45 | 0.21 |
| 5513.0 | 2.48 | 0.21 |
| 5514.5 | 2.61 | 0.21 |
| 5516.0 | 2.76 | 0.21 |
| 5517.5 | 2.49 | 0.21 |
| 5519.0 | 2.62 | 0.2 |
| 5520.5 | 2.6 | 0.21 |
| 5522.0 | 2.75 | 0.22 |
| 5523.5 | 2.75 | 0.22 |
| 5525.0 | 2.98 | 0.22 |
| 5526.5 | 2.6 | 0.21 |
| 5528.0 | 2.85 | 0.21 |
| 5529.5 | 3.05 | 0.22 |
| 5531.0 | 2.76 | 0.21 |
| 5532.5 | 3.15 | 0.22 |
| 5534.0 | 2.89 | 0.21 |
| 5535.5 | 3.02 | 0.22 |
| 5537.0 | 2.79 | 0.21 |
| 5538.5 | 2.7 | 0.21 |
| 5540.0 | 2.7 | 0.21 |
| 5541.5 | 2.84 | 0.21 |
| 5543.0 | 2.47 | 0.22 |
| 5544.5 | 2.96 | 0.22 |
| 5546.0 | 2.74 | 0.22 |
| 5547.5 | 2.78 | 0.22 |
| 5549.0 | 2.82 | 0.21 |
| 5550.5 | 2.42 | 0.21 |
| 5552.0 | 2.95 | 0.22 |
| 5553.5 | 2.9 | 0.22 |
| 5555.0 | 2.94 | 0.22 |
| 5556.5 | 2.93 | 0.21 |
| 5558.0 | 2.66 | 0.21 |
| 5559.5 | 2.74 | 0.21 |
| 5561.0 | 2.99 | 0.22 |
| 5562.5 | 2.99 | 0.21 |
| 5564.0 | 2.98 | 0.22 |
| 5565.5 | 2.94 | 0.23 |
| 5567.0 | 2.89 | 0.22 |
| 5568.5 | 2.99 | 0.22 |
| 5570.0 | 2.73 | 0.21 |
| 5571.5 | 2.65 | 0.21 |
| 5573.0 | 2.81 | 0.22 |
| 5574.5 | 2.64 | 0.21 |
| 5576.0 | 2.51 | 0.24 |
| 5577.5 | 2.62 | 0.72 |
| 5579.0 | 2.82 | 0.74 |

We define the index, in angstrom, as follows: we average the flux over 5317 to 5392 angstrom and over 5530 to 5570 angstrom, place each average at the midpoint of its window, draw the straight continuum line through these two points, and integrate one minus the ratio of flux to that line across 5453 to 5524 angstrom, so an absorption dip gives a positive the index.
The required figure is 3.57 angstrom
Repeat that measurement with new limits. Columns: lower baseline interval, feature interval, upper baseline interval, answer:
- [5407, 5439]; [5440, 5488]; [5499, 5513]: 2.06 angstrom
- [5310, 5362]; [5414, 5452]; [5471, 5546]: 2.23 angstrom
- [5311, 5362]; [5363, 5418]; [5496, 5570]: -0.76 angstrom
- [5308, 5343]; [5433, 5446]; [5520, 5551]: 1.13 angstrom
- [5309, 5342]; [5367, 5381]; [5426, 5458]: -1.20 angstrom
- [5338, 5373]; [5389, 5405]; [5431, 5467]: -1.05 angstrom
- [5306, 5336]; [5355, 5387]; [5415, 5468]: -1.00 angstrom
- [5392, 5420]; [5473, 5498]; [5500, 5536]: 0.90 angstrom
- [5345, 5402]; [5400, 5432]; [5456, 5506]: 0.69 angstrom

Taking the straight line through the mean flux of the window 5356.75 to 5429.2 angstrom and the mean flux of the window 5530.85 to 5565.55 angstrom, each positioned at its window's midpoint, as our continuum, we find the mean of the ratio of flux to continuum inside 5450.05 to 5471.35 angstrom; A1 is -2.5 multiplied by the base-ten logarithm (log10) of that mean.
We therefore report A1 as 0.06 mag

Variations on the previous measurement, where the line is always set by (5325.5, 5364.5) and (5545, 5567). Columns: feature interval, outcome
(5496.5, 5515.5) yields 0.036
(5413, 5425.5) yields 0.048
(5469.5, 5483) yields 0.081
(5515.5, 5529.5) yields 0.028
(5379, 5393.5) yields -0.056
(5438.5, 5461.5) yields 0.120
